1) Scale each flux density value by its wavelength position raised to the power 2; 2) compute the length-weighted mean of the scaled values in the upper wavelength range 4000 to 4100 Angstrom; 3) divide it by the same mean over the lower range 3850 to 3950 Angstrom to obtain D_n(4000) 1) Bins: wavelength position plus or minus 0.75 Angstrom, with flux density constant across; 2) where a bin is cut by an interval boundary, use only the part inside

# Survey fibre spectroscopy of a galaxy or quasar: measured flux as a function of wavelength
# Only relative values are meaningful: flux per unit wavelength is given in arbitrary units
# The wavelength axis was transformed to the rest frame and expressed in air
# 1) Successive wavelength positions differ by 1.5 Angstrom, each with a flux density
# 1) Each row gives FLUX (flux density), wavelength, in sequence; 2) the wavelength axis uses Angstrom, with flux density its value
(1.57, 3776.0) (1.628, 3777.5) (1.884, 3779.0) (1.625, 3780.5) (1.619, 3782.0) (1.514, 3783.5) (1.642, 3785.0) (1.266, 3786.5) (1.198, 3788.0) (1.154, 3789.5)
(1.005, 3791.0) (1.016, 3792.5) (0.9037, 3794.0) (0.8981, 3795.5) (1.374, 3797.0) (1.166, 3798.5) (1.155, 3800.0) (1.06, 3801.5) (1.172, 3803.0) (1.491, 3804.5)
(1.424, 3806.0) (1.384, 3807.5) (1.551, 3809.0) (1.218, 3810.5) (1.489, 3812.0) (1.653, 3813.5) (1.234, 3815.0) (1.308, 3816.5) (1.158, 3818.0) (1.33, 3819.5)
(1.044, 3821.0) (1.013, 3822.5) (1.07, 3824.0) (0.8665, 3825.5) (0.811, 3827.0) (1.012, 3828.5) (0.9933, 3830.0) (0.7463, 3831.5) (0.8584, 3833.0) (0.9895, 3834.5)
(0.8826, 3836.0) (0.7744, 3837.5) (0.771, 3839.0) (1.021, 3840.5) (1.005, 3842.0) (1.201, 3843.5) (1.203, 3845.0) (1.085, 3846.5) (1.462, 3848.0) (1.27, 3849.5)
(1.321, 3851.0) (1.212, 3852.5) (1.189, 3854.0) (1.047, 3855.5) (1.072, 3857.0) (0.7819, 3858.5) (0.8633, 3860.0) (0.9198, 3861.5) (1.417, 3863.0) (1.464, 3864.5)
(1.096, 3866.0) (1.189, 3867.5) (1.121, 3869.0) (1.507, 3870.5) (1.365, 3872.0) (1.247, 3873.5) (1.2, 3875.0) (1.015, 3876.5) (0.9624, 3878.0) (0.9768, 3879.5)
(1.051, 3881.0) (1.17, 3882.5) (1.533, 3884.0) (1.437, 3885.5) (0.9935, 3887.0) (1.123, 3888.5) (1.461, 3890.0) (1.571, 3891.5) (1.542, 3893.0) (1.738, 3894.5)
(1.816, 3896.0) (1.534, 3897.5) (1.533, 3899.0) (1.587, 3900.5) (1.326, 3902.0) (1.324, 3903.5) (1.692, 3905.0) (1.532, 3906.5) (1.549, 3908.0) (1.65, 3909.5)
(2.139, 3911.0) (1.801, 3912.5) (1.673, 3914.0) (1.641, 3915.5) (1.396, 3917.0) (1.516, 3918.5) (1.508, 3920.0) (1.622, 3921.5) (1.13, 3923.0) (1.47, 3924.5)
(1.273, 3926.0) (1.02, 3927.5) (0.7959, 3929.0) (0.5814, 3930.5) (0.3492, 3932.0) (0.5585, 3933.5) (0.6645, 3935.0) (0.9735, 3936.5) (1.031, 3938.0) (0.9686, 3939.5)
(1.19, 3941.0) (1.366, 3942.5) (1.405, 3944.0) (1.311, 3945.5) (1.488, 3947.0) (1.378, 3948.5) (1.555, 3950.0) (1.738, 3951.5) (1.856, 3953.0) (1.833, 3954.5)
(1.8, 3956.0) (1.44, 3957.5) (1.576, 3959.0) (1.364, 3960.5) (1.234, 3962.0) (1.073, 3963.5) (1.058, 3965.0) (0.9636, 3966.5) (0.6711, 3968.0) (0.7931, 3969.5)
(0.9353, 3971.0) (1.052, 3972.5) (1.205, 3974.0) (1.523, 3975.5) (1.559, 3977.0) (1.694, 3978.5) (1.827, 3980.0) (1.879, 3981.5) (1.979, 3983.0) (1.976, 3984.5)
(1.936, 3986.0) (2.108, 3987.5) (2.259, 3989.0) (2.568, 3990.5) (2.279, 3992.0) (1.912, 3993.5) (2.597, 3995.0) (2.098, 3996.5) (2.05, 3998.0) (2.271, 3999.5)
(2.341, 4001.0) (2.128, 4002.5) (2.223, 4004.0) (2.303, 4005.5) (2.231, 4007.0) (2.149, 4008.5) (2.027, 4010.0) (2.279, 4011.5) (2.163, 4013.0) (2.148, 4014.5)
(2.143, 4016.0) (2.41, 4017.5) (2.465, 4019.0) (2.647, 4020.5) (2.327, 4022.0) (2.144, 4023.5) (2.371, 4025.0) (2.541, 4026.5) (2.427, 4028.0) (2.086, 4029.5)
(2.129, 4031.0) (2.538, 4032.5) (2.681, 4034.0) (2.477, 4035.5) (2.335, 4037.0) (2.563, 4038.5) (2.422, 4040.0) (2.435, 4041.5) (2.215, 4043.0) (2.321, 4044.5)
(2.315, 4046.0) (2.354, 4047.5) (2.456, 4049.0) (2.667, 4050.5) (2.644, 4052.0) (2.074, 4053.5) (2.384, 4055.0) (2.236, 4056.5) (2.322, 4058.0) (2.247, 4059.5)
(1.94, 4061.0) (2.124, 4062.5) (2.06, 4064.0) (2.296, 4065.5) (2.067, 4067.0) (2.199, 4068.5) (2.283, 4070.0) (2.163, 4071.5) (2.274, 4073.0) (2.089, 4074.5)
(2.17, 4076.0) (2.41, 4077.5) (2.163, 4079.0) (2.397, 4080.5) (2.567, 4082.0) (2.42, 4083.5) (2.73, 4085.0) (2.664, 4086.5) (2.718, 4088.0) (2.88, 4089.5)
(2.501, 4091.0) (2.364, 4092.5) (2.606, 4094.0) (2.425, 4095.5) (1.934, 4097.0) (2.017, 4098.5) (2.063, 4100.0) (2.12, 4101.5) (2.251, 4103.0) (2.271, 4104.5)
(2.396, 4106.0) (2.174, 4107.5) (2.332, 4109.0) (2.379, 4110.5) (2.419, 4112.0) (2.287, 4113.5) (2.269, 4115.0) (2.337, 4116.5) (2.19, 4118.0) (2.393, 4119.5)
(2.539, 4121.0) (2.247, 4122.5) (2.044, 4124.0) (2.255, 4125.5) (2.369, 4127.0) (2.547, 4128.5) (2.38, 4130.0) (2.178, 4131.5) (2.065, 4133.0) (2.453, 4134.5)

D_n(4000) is 1.96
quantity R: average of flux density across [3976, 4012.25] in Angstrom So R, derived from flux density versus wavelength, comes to 2.11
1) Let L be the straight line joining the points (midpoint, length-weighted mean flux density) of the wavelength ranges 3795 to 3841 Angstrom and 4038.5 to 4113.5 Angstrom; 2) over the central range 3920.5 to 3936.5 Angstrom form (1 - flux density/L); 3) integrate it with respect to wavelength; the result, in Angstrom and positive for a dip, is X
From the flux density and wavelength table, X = 6.6 Angstrom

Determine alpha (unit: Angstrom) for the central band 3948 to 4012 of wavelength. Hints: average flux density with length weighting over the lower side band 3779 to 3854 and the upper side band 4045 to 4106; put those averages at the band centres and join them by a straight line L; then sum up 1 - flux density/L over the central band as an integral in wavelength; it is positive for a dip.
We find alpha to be 5.1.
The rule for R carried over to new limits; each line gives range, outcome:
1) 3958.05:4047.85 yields 2.01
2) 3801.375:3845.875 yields 1.13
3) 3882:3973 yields 1.33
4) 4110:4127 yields 2.31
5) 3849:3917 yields 1.35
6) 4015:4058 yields 2.38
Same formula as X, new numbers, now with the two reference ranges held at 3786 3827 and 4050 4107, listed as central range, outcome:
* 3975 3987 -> 0.7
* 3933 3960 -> 6.6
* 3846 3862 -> 3.2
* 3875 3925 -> 4.3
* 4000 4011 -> -1.0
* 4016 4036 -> -2.8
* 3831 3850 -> 4.6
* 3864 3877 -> 1.9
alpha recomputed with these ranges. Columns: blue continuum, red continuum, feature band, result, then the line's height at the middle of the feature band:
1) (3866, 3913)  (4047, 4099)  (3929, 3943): 6.8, 1.64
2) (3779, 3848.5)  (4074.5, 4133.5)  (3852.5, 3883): 5.7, 1.39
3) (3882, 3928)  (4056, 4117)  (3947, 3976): 7.0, 1.75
